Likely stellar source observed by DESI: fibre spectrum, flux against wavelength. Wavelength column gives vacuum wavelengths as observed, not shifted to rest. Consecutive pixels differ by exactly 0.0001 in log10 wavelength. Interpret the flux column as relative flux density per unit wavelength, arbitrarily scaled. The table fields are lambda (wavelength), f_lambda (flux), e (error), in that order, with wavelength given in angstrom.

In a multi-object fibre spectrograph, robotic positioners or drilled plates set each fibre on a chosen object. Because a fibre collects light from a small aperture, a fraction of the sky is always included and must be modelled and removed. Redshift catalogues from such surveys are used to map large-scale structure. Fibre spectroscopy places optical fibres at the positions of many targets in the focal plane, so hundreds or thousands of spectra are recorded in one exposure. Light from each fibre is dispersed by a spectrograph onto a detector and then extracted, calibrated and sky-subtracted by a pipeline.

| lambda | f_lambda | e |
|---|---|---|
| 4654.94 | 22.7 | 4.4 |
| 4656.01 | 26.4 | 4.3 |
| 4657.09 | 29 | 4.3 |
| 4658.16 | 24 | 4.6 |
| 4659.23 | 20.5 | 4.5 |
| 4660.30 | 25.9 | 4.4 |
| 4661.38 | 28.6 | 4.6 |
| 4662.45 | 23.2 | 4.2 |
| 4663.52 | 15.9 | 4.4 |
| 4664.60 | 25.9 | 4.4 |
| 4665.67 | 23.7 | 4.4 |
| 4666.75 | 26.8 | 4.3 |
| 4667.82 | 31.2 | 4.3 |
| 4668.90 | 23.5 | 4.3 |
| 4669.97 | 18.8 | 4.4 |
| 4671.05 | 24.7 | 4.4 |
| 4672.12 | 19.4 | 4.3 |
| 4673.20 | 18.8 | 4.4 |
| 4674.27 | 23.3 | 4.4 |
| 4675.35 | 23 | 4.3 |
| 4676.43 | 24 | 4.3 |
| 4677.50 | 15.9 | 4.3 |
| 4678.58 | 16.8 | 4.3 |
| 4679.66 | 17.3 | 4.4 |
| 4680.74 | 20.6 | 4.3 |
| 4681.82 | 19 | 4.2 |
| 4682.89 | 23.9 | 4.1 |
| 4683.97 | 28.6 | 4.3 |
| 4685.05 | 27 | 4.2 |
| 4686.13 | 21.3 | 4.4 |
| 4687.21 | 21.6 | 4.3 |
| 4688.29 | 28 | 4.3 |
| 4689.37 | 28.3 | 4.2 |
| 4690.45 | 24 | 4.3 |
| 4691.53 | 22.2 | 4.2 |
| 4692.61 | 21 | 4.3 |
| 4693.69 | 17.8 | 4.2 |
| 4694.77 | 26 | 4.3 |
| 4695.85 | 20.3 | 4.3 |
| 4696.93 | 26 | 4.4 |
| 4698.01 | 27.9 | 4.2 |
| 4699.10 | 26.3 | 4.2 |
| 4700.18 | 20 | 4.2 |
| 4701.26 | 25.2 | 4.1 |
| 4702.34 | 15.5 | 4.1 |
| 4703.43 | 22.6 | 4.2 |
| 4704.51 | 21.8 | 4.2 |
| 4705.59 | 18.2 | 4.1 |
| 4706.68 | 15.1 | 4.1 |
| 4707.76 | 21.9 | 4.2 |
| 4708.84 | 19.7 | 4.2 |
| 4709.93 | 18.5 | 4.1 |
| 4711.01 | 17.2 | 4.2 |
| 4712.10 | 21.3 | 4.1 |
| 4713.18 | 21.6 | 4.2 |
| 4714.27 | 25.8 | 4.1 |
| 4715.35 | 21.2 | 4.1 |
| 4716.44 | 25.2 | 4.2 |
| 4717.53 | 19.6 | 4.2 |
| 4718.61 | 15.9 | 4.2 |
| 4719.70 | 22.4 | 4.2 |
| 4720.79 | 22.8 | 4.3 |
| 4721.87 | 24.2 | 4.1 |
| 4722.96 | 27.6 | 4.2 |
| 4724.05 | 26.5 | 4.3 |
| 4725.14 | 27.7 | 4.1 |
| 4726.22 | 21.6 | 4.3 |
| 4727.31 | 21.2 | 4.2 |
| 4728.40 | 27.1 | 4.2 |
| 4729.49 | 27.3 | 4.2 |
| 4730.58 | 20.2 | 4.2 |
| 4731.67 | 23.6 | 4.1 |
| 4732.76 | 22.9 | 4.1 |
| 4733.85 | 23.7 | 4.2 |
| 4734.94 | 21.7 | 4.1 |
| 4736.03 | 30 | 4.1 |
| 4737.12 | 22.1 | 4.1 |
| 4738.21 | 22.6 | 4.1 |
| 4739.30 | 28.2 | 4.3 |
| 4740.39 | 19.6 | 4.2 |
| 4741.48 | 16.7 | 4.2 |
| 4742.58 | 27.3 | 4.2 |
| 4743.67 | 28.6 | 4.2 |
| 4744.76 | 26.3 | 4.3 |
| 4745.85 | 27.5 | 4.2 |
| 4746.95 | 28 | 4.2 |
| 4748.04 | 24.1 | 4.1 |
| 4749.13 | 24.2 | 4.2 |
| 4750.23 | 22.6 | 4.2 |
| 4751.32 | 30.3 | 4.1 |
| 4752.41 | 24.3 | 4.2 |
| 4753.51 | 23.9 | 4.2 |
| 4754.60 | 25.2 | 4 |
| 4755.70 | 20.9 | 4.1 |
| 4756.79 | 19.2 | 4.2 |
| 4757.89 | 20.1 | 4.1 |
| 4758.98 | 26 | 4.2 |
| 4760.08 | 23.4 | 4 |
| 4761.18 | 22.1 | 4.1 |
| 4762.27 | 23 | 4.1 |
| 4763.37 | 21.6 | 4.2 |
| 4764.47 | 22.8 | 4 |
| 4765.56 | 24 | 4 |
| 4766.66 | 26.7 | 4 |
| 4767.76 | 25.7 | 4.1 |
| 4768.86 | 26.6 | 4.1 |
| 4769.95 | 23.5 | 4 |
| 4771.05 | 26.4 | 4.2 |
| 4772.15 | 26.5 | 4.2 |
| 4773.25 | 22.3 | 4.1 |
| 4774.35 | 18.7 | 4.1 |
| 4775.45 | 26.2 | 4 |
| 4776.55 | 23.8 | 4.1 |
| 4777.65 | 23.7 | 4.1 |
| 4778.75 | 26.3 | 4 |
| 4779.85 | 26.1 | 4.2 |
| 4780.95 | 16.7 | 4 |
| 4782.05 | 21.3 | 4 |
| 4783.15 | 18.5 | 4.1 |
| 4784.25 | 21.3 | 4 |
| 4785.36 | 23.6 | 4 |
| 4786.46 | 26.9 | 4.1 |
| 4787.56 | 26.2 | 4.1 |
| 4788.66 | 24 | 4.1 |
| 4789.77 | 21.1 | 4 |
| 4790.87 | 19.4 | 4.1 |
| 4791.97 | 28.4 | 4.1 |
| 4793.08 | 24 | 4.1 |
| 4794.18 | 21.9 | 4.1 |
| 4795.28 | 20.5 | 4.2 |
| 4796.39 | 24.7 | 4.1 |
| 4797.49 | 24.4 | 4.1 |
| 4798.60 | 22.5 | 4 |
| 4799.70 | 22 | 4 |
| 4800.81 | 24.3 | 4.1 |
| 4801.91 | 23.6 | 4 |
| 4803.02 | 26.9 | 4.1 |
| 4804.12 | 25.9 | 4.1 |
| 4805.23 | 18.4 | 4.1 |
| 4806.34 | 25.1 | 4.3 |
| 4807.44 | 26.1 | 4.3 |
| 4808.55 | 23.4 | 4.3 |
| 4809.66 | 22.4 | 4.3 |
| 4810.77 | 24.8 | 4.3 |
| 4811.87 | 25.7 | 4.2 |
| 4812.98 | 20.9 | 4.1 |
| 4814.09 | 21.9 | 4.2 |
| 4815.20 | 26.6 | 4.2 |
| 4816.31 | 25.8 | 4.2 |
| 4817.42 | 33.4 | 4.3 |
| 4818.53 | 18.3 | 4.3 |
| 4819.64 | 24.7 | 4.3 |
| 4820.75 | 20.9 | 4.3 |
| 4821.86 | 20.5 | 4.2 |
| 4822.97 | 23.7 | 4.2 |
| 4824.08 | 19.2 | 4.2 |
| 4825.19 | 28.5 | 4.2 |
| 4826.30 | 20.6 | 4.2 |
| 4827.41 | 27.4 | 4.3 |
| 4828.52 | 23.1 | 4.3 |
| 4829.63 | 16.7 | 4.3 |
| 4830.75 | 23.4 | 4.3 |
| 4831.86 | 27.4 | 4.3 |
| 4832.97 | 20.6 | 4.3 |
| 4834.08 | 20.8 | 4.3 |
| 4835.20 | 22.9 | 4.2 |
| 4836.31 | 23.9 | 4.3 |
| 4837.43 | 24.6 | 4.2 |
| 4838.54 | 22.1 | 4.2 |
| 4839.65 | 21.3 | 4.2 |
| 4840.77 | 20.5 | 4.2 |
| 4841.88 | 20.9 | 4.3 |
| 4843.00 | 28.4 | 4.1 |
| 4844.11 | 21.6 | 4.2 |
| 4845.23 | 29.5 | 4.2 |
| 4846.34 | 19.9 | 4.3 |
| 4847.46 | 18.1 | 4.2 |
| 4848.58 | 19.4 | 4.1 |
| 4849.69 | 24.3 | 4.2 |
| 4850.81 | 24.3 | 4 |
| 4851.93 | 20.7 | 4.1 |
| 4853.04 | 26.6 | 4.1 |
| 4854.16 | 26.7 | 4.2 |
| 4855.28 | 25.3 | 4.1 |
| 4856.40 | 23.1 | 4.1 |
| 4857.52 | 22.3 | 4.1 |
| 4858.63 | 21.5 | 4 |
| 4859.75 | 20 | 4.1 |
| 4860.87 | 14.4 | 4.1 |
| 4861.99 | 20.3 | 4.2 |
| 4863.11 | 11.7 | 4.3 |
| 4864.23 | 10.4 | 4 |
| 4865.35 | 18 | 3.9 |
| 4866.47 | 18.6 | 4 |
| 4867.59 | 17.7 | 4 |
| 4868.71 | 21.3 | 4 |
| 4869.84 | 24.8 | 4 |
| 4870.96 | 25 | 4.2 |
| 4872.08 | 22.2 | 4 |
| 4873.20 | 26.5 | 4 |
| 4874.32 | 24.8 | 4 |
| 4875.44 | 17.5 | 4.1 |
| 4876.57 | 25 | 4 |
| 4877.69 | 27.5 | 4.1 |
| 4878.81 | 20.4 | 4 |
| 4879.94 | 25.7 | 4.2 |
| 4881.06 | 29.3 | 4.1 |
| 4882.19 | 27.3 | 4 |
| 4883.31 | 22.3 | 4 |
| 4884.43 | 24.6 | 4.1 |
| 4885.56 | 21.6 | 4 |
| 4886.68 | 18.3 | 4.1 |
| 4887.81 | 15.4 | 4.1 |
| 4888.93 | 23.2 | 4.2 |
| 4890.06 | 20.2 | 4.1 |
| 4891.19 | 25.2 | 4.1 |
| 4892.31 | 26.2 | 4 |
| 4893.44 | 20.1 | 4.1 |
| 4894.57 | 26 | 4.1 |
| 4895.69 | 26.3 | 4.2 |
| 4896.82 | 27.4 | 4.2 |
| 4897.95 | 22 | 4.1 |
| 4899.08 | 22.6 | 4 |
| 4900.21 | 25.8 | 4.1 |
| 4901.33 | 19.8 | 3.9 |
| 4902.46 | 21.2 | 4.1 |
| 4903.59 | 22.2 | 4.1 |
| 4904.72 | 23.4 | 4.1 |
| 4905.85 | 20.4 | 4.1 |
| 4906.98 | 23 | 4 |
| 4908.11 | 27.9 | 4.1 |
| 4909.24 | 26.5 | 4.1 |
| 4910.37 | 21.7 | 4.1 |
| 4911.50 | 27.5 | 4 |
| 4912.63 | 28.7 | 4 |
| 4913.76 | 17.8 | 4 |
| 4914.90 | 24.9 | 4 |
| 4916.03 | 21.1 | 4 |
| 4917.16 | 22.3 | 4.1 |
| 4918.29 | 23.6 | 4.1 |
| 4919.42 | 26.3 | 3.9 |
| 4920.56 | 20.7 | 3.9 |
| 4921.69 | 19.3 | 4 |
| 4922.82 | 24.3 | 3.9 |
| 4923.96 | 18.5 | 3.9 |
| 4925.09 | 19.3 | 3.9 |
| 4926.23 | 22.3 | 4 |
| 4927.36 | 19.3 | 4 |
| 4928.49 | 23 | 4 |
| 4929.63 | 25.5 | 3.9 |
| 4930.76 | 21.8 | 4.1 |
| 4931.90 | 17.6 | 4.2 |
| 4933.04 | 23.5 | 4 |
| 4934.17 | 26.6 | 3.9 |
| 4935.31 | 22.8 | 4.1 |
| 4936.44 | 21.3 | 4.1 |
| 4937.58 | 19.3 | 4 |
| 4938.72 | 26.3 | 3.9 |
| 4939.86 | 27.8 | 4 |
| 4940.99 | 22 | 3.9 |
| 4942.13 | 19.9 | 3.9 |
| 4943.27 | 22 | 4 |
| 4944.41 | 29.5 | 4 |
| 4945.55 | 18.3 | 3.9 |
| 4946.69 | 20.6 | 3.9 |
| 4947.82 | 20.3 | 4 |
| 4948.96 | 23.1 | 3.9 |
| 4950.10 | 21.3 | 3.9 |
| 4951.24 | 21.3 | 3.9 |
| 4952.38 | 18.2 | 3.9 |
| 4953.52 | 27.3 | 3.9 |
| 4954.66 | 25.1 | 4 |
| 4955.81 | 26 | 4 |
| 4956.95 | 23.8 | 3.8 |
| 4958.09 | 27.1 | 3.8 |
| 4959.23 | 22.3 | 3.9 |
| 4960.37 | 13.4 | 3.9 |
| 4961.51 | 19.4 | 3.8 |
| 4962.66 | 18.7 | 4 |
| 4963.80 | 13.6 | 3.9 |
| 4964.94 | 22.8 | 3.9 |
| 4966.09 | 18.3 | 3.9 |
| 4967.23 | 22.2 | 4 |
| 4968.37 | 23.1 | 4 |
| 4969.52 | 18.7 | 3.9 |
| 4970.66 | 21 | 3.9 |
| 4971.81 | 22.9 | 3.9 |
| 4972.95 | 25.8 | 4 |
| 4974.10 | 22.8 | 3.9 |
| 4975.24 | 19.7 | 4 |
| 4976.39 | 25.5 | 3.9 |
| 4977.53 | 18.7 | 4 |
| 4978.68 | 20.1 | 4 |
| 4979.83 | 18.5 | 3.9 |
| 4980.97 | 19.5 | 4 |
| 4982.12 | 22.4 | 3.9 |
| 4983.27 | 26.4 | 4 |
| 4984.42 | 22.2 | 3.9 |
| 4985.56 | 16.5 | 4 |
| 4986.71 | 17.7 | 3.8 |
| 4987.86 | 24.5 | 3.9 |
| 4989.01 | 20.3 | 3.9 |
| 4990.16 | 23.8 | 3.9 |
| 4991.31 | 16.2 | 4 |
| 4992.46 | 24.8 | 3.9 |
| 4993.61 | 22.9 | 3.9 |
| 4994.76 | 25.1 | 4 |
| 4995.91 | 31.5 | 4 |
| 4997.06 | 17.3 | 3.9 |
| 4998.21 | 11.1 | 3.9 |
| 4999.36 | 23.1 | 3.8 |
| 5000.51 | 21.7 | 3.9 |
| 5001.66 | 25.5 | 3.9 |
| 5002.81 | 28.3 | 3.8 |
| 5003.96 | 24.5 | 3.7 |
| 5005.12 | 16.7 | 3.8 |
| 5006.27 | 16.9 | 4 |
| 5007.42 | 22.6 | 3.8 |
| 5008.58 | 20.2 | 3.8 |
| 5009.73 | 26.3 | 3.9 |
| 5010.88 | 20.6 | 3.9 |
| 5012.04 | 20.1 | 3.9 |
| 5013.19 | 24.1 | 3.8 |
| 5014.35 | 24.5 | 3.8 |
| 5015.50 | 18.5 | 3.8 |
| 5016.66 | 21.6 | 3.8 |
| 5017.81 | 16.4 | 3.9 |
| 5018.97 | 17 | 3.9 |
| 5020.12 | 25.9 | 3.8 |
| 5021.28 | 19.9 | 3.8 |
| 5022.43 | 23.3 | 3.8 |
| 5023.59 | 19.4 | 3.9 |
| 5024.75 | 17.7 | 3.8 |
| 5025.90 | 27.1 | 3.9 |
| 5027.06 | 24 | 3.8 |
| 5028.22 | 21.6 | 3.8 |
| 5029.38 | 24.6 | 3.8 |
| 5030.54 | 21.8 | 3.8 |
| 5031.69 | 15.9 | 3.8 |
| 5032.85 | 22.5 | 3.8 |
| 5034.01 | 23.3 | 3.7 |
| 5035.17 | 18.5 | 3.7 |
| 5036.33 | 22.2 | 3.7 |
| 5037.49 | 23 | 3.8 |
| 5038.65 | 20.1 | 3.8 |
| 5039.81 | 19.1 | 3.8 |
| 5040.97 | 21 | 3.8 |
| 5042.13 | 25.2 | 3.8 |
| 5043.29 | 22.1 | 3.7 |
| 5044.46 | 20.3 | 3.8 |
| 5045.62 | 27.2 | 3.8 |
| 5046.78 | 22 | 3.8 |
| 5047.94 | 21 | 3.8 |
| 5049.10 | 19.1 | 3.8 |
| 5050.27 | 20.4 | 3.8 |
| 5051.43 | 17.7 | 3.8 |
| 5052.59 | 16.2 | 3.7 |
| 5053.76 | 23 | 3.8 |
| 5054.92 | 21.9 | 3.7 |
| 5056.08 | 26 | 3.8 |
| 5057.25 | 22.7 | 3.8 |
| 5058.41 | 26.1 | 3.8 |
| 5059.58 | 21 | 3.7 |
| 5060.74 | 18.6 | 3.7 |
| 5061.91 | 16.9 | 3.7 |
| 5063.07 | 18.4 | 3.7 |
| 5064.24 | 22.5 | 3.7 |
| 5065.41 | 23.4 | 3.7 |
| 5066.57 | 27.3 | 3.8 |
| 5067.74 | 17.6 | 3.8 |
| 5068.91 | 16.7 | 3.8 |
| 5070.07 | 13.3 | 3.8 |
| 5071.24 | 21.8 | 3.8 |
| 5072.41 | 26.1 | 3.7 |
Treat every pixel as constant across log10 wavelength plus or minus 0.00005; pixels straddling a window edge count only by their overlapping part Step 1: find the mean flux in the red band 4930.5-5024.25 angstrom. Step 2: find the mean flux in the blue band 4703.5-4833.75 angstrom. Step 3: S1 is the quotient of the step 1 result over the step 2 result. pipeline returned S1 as 0.9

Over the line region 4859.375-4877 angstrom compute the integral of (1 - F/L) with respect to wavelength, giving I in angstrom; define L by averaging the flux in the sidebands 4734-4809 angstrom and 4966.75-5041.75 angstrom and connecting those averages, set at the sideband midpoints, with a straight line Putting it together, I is 2.3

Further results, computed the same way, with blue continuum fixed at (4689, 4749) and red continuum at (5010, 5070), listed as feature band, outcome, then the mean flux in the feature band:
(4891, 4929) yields -1.9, 23.1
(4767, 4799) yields -1.2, 23.5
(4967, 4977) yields -0.3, 22.4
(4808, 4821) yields -0.9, 24.1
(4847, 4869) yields 2.0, 20.2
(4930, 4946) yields -0.7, 22.8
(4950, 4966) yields 0.3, 21.3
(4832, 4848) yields -0.2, 22.6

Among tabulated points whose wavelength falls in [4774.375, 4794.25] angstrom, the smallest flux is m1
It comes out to 16.7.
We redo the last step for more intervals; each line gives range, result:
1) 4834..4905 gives 10.4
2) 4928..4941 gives 17.6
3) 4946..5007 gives 11.1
